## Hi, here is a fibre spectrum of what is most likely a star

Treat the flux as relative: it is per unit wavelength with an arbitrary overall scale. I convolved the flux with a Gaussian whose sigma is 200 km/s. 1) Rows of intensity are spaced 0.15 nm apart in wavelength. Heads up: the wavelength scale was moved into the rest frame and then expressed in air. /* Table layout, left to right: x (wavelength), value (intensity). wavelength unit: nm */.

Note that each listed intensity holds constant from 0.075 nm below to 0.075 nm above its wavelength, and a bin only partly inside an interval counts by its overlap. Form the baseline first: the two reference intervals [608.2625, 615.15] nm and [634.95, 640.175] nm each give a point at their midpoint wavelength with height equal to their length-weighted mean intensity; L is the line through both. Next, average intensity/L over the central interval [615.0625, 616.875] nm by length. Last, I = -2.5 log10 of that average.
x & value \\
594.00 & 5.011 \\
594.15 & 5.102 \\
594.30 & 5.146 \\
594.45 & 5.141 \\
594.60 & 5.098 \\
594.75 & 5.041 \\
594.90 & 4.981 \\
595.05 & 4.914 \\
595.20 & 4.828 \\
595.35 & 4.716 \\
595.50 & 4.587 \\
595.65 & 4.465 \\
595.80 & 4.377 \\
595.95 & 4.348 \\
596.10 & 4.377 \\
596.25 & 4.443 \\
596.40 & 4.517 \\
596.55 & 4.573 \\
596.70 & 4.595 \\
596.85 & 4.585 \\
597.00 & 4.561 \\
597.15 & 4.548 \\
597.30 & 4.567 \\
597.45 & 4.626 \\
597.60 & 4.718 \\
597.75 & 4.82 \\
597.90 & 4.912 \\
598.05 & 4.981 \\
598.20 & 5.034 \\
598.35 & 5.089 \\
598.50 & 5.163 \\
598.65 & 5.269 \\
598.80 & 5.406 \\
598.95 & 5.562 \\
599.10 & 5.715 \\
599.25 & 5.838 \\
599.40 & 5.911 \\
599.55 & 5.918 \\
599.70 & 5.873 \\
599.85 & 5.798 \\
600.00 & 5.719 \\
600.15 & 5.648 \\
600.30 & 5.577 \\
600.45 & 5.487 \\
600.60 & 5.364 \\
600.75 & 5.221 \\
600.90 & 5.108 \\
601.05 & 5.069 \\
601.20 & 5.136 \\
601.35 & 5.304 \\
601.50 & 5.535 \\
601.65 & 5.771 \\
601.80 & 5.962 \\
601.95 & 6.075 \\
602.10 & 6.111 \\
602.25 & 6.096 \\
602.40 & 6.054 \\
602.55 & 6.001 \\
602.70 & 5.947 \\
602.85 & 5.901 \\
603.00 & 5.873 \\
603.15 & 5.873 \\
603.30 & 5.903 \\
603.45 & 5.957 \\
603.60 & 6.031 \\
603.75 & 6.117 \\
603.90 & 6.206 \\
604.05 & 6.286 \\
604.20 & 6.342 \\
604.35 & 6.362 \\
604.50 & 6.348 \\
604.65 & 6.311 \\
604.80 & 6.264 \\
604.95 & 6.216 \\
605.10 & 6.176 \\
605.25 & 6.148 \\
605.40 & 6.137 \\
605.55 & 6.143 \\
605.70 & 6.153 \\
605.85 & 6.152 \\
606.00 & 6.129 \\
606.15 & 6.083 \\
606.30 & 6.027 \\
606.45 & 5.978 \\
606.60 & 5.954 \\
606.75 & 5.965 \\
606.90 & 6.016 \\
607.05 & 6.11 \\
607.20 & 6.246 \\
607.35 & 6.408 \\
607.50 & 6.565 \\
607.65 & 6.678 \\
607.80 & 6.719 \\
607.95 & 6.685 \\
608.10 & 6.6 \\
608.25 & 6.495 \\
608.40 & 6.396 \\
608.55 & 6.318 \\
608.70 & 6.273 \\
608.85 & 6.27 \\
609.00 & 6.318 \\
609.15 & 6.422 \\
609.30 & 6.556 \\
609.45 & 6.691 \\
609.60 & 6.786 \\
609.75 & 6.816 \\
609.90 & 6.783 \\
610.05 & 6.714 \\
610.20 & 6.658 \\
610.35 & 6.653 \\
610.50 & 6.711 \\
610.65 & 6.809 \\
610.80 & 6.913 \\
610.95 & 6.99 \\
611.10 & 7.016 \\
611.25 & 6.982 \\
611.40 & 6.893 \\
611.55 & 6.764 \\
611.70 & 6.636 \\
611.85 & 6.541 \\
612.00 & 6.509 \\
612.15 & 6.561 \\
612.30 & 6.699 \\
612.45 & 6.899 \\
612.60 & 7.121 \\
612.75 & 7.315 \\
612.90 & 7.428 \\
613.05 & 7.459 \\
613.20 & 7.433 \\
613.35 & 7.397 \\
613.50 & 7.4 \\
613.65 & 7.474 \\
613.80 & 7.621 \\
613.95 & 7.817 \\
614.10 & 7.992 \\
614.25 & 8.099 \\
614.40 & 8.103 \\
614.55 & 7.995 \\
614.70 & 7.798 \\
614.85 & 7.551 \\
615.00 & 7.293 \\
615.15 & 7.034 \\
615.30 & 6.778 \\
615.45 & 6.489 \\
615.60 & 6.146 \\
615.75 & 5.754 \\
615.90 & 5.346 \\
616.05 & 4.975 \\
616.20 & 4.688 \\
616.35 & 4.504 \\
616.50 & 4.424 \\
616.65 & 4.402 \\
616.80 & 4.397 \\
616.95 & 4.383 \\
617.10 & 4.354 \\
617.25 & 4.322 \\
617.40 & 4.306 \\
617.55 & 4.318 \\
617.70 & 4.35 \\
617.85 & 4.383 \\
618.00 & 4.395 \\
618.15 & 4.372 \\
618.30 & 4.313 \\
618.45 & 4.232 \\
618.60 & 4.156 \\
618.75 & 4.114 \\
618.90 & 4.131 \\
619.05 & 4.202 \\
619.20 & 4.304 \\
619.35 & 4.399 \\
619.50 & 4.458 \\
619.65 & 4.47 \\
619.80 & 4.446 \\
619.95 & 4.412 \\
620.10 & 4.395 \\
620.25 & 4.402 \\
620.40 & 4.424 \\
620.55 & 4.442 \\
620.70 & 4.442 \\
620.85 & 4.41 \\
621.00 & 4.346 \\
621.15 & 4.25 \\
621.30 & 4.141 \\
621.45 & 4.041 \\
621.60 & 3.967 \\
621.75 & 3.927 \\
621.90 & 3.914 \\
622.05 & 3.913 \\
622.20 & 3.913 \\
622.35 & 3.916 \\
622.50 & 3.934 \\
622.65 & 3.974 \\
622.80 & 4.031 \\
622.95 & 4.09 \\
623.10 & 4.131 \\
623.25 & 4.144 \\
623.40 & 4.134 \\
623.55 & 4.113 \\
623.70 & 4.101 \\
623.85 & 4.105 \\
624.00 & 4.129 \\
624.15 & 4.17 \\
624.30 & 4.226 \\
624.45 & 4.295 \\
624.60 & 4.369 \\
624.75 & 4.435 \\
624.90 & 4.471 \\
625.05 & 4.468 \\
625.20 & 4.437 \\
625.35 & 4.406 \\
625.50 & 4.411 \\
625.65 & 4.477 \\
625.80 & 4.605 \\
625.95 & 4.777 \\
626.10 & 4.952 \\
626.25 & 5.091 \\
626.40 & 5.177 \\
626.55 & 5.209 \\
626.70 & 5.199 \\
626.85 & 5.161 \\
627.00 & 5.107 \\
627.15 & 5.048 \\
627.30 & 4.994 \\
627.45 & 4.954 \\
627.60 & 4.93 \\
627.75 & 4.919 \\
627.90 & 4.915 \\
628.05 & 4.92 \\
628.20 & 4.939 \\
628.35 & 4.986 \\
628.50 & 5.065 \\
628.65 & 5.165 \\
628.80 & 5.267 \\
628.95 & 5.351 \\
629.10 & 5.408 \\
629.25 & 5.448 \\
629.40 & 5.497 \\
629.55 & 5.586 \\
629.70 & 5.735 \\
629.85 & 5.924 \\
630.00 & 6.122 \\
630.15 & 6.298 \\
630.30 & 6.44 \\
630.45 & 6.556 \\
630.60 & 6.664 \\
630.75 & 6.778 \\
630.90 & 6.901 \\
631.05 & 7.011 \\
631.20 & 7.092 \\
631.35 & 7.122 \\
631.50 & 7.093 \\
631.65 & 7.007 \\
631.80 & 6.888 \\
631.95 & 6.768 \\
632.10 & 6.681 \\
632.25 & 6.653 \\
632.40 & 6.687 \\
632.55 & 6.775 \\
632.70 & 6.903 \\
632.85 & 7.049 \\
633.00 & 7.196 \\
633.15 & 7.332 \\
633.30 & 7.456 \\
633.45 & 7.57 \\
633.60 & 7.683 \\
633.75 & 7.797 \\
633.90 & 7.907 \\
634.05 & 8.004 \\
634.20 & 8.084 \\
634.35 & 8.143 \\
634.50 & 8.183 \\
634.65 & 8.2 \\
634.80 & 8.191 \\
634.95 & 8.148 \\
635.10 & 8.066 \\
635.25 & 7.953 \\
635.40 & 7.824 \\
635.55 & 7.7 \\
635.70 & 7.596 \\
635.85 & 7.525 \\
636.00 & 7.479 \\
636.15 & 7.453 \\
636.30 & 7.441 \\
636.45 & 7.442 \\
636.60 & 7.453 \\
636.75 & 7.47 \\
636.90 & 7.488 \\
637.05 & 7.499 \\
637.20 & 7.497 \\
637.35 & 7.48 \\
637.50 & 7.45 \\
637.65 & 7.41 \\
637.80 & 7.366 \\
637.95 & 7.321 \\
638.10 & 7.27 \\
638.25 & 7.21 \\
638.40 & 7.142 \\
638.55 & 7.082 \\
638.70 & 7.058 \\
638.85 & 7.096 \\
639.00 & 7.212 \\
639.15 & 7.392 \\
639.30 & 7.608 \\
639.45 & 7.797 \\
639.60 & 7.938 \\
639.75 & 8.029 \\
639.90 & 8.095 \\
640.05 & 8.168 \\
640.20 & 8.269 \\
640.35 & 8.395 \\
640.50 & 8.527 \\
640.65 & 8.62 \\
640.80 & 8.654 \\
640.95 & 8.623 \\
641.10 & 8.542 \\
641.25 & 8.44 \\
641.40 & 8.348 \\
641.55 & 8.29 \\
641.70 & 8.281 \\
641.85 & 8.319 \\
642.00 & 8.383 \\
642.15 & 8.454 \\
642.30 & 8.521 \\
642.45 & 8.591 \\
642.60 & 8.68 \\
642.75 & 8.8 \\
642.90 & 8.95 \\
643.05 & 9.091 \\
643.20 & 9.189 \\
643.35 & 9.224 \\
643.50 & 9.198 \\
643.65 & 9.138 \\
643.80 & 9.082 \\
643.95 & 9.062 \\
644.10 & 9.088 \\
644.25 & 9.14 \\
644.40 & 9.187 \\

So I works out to 0.29 mag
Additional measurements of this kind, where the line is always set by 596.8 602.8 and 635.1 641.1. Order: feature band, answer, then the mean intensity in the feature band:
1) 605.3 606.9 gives -0.053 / 6.07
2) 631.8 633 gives 0.081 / 6.82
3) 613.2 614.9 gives -0.231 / 7.74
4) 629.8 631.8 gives 0.084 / 6.71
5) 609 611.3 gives -0.124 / 6.75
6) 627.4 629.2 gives 0.365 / 5.08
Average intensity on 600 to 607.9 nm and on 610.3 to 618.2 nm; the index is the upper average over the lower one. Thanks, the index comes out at 1.06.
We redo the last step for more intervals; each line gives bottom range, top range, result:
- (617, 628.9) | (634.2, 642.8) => 1.77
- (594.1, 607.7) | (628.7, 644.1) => 1.37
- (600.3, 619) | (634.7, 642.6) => 1.28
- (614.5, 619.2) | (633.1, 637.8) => 1.50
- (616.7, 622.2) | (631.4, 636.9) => 1.75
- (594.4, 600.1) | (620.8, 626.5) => 0.86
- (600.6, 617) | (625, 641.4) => 1.06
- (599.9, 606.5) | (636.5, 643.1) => 1.34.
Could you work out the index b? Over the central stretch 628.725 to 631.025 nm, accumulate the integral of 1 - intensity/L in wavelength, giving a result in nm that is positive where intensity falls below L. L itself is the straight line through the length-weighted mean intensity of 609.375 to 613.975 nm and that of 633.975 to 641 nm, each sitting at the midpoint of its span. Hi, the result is 0.458 nm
